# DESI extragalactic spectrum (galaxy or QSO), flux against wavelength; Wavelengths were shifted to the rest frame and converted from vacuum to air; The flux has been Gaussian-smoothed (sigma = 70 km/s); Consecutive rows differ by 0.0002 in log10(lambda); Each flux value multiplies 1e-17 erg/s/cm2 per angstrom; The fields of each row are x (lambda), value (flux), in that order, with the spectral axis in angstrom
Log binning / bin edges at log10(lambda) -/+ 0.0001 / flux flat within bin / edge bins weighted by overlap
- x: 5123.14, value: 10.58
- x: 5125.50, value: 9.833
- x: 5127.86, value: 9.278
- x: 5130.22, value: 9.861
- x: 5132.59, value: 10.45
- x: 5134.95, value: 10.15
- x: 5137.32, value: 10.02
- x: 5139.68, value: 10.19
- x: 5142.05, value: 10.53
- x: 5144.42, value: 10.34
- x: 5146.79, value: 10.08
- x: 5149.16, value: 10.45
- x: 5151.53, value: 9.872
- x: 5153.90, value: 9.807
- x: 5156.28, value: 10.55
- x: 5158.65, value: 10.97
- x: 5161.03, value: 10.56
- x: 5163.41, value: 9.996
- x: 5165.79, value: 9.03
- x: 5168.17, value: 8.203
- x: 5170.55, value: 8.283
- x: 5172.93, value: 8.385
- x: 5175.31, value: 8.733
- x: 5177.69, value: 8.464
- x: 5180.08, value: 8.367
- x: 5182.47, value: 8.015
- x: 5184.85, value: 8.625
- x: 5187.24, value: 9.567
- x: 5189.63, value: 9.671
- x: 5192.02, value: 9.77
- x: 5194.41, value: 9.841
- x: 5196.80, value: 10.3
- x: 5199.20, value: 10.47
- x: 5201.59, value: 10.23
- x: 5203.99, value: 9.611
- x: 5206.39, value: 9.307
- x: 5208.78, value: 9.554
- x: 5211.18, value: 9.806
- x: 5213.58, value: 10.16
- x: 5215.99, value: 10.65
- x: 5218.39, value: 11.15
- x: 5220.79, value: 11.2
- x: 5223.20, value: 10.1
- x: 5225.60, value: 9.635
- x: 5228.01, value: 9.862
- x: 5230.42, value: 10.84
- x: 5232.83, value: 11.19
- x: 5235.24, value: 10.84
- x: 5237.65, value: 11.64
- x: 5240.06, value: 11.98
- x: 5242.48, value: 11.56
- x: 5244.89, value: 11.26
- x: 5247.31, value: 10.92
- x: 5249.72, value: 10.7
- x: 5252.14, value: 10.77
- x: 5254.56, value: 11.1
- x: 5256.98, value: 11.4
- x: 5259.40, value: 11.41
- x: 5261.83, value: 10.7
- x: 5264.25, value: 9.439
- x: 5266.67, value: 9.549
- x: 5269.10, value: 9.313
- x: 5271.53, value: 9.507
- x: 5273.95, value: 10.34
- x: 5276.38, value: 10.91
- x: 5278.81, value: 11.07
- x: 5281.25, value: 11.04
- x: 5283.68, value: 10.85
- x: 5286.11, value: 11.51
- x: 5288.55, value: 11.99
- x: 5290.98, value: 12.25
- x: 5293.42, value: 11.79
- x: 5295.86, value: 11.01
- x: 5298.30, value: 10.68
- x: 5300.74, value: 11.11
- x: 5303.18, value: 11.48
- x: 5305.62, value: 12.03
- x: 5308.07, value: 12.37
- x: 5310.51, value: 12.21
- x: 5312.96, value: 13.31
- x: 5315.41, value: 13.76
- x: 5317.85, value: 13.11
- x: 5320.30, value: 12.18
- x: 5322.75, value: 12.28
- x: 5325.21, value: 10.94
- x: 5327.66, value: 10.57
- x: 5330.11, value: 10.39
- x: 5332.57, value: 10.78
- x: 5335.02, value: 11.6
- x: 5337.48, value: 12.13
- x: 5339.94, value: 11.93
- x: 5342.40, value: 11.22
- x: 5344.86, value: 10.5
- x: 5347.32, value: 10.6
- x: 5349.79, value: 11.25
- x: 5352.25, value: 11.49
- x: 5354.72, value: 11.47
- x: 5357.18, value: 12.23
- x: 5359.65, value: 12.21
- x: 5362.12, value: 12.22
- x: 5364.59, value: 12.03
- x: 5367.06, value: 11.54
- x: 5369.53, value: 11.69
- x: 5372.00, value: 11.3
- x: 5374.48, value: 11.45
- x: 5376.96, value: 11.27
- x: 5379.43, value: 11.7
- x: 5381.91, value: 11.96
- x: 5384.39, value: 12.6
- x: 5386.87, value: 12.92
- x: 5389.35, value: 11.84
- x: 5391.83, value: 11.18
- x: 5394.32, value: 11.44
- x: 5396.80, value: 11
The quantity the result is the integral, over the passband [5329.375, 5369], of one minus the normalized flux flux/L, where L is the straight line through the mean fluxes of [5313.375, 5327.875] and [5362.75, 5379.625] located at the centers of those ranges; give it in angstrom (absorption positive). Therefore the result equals 1.34 angstrom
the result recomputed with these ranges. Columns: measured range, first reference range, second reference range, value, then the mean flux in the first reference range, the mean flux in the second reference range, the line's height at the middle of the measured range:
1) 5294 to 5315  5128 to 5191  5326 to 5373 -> -1.64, 9.58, 11.4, 11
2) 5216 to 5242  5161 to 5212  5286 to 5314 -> -1.59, 9.28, 11.8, 10.2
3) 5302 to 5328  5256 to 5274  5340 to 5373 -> -3.19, 10.2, 11.5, 10.9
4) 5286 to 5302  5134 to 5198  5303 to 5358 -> -0.32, 9.58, 11.7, 11.3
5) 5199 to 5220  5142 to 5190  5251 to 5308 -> -0.21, 9.42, 11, 10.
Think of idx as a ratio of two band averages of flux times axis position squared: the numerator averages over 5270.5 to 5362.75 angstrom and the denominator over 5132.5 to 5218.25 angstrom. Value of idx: 1.3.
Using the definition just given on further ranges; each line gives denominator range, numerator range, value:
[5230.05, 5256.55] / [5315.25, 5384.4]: 1.08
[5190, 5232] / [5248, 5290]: 1.08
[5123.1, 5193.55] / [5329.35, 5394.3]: 1.31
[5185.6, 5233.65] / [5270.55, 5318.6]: 1.19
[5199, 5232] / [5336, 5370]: 1.20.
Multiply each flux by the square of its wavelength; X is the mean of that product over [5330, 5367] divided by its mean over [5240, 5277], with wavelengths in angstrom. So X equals 1.1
